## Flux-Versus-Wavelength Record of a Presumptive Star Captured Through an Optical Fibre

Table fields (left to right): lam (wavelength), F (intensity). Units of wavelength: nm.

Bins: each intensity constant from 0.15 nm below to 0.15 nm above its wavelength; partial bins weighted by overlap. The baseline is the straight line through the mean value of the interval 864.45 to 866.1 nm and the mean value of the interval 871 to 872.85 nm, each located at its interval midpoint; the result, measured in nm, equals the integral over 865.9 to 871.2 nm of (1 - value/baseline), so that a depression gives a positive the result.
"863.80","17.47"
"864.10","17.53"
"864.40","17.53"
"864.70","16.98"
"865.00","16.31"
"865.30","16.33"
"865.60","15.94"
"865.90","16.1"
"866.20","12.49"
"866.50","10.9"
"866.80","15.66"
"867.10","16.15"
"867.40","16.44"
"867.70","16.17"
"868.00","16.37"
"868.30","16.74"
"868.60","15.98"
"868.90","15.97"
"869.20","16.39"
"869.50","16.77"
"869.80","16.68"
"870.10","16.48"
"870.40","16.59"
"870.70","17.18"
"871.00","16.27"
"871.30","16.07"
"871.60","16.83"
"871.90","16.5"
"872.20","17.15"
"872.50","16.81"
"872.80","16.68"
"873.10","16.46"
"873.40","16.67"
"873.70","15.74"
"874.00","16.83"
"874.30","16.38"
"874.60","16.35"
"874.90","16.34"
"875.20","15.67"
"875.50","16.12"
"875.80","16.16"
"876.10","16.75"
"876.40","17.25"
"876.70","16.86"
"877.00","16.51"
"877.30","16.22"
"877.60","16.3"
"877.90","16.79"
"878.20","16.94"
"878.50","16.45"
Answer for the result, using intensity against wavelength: 0.20 nm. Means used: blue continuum 16.3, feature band 15.8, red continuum 16.6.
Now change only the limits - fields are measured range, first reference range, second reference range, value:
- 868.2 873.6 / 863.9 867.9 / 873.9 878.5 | -0.15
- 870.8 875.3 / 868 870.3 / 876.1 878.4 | 0.02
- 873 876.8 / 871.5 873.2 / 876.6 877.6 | 0.04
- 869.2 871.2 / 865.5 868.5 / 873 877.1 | -0.11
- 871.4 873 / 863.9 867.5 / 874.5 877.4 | -0.06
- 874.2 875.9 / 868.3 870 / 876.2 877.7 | 0.04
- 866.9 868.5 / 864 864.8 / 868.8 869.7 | 0.04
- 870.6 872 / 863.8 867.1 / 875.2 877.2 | -0.04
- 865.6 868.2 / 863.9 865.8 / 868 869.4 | 0.22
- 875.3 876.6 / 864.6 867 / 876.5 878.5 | -0.01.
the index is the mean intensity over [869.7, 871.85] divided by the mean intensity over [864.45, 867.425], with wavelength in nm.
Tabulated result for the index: 1.1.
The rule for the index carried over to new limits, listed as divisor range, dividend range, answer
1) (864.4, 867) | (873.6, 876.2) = 1.07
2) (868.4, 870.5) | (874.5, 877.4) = 1.00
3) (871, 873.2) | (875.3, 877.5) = 0.99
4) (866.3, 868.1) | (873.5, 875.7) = 1.07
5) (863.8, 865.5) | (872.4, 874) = 0.97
